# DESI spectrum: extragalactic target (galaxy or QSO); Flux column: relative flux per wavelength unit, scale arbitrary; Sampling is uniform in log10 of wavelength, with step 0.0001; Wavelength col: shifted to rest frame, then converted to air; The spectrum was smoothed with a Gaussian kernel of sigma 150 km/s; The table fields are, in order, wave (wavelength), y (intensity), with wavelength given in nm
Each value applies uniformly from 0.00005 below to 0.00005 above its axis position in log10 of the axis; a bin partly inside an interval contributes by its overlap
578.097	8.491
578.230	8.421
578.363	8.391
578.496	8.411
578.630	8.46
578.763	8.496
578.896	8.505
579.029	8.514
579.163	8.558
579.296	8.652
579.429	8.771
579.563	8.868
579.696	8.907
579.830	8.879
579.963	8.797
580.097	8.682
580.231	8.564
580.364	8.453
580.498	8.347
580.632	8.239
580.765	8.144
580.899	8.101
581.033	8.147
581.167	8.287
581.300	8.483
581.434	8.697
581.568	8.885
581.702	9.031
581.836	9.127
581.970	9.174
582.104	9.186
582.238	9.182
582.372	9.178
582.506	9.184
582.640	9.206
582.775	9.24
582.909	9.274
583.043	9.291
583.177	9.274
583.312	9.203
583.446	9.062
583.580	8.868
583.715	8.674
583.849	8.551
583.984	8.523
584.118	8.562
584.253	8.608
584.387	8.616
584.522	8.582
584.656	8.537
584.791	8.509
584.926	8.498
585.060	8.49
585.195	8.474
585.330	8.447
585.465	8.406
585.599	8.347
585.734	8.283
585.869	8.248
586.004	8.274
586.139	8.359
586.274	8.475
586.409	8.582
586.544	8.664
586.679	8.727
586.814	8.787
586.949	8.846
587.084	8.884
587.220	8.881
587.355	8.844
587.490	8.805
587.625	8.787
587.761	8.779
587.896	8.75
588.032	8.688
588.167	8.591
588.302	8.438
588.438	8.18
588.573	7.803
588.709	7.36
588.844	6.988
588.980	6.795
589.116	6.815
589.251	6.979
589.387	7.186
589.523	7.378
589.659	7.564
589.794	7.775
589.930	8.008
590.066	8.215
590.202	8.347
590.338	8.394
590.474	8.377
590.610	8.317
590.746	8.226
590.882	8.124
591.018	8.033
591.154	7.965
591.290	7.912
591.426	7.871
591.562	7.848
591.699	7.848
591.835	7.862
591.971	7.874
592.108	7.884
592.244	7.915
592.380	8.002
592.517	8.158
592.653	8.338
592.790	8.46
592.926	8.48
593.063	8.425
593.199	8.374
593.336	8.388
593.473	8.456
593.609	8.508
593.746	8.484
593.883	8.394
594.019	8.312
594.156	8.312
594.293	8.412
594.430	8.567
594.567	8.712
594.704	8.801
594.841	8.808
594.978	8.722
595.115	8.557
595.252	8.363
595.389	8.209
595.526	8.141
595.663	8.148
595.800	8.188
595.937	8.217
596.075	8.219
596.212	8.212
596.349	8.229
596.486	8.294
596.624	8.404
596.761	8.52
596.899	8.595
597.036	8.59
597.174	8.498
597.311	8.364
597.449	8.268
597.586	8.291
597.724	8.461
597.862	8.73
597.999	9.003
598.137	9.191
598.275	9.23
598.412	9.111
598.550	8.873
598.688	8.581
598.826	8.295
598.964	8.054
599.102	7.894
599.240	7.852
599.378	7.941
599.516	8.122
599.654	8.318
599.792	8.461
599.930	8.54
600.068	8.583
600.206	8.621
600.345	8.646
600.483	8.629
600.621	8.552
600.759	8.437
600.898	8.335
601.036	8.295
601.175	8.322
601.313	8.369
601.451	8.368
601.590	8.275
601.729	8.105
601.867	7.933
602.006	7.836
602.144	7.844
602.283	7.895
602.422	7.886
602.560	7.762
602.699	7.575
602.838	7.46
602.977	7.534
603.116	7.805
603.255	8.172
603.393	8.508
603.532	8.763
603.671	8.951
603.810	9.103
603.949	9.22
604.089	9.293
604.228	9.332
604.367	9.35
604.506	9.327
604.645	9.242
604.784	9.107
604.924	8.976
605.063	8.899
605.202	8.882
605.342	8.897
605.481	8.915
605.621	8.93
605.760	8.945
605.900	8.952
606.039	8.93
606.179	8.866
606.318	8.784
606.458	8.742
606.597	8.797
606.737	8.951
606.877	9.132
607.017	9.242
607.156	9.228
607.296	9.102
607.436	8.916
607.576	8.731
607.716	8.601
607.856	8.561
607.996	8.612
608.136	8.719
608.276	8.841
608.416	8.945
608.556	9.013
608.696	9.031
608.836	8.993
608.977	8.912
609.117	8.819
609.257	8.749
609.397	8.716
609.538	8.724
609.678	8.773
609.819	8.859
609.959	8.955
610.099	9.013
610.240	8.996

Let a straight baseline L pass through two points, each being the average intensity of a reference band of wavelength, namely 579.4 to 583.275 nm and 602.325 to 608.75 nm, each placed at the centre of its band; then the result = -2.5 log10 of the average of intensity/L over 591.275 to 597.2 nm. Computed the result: 0.06 mag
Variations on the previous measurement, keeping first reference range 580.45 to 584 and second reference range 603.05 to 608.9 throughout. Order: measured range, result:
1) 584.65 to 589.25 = 0.07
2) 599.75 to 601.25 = 0.05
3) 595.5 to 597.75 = 0.07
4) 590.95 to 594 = 0.09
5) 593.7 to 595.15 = 0.04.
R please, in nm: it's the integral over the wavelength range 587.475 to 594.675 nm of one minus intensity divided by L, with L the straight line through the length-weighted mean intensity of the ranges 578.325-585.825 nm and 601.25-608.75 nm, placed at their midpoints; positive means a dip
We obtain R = 0.48 nm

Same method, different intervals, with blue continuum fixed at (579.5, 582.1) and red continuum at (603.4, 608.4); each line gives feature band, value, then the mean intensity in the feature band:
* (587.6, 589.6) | 0.211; 7.81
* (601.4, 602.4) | 0.099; 8.02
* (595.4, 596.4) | 0.072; 8.2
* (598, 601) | 0.128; 8.5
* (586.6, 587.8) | -0.013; 8.81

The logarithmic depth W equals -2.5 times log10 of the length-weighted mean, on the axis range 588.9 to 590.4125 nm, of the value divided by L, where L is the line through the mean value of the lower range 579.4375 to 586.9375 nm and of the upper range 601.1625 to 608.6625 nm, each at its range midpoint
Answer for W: 0.147 mag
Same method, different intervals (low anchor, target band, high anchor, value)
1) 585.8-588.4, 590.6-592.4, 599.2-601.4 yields 0.08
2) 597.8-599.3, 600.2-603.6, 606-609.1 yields 0.07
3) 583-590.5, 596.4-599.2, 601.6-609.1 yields 0.00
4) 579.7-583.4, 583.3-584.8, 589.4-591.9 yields -0.01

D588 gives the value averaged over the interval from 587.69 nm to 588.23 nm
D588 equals 8.69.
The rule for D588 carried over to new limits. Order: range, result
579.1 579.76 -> 8.76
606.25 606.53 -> 8.77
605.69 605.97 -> 8.96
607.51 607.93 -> 8.63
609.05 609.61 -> 8.76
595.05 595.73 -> 8.29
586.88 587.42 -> 8.86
